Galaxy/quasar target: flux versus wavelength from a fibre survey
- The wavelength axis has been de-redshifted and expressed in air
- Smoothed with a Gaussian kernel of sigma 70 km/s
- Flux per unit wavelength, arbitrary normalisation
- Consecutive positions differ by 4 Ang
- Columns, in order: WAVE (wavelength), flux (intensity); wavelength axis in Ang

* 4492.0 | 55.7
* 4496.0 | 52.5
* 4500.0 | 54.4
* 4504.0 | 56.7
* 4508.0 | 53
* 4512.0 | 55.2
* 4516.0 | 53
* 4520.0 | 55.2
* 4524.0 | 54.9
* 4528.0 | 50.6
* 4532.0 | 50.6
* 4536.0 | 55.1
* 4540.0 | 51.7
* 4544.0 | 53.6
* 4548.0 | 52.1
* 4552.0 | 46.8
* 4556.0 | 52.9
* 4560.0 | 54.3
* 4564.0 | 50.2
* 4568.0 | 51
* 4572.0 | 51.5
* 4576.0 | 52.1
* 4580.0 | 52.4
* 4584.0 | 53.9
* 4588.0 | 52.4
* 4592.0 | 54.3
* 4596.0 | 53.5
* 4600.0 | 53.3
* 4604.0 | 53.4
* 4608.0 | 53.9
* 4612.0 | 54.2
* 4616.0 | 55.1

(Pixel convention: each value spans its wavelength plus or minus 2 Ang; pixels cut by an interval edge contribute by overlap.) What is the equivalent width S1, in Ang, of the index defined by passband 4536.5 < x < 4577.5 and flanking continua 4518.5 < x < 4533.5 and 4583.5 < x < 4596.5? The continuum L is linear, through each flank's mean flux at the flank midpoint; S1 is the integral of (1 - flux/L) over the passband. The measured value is 1.1 Ang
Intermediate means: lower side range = 52.8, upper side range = 53.5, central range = 51.7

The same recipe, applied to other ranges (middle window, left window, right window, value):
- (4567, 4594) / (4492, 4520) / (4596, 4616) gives 0.7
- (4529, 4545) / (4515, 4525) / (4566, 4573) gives 0.2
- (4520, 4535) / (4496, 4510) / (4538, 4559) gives 0.1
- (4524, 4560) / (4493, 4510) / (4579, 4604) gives 1.2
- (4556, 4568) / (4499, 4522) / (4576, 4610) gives 0.4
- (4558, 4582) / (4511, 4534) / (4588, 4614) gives 0.7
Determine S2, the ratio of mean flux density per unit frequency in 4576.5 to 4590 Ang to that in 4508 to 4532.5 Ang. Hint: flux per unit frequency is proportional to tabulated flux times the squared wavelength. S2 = 1.0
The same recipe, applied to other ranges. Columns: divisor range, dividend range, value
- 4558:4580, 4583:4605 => 1.04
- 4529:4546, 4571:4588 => 1.02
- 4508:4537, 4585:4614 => 1.04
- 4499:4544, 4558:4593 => 1.00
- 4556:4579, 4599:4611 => 1.05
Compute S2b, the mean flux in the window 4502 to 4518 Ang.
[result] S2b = 54.5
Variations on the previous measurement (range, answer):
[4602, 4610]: 53.6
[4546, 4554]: 49.5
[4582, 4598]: 53.5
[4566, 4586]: 52.2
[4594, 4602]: 53.4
